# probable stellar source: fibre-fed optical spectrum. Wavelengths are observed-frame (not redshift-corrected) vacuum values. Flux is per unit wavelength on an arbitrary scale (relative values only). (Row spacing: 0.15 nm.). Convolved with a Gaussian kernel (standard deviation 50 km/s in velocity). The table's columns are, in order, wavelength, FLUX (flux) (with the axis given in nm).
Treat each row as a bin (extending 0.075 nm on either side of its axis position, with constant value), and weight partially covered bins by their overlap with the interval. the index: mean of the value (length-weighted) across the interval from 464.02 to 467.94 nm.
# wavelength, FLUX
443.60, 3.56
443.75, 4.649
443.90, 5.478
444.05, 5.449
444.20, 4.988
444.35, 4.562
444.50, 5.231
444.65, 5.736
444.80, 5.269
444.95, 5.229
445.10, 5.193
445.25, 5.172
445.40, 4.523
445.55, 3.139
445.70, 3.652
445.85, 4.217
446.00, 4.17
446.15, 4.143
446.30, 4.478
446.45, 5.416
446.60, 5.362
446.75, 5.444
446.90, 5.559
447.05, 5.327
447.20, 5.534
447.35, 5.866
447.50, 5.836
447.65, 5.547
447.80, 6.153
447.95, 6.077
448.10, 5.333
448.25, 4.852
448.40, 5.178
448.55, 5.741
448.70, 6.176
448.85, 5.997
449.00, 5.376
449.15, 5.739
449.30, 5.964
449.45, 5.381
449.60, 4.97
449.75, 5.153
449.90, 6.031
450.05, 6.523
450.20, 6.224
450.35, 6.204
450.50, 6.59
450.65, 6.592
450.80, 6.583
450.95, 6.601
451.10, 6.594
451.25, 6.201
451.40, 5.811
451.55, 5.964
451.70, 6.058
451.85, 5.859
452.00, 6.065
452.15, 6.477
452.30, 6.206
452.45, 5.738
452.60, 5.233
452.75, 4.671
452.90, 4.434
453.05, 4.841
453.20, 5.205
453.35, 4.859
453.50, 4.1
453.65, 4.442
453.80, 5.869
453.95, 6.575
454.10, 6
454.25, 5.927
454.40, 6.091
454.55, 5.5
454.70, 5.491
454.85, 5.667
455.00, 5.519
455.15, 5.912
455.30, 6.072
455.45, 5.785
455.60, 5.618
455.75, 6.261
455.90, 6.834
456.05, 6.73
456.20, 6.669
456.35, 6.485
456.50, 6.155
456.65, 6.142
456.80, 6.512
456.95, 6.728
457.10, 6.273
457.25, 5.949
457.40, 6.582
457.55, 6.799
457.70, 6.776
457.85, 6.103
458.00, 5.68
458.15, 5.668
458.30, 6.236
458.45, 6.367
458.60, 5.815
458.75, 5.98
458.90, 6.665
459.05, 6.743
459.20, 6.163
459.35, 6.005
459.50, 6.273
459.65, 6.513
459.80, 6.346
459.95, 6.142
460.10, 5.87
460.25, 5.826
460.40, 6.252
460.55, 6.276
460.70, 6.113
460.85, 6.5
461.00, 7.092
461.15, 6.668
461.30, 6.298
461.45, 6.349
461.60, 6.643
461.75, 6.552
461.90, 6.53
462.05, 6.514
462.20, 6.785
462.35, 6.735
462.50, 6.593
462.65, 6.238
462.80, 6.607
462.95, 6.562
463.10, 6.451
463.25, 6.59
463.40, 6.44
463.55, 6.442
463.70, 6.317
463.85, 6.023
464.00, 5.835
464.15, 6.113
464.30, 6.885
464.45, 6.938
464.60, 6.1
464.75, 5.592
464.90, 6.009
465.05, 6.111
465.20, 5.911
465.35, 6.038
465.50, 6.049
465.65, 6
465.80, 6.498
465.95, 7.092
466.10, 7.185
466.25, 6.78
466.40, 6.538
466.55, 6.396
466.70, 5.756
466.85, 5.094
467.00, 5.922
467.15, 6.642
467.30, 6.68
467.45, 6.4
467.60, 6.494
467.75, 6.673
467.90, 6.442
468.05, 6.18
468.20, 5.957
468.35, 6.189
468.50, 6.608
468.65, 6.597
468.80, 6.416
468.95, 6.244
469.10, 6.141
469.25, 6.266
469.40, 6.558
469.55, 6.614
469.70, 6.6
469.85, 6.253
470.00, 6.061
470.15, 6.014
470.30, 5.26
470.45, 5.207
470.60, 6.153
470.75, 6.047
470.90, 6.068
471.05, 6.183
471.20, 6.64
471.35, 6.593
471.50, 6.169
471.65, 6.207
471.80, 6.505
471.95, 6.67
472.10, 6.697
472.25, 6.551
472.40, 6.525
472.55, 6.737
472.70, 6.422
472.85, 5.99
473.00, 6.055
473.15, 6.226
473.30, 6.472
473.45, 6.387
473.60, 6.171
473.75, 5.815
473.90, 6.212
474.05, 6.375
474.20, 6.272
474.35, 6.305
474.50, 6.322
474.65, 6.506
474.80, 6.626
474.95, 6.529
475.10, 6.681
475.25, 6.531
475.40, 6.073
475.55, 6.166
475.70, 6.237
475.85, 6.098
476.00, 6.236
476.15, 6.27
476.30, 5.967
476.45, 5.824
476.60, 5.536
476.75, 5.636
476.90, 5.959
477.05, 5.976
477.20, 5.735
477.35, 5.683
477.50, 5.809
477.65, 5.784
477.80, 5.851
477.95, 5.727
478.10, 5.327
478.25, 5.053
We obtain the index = 6.31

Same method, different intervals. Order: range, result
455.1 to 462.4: 6.33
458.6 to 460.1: 6.27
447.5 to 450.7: 5.79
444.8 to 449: 5.17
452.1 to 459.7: 5.94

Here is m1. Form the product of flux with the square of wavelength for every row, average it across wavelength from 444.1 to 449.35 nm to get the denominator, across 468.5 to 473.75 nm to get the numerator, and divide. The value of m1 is 1.34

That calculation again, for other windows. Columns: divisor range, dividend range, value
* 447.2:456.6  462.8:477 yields 1.17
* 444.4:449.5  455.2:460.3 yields 1.25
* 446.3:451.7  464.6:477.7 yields 1.18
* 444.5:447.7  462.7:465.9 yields 1.36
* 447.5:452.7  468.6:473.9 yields 1.16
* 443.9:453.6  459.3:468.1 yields 1.24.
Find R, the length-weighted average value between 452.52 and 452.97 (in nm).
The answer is 4.79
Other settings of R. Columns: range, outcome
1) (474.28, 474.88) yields 6.44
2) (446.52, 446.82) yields 5.4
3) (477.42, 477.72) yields 5.79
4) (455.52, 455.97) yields 6.23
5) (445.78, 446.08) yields 4.19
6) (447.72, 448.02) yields 6.11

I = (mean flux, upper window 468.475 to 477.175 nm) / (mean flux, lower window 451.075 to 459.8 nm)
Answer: 1.05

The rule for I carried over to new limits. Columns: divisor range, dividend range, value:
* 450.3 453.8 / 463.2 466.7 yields 1.11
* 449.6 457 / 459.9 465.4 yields 1.08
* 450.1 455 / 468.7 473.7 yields 1.09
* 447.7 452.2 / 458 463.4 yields 1.07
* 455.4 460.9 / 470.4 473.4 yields 1.01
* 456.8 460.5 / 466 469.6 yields 1.02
